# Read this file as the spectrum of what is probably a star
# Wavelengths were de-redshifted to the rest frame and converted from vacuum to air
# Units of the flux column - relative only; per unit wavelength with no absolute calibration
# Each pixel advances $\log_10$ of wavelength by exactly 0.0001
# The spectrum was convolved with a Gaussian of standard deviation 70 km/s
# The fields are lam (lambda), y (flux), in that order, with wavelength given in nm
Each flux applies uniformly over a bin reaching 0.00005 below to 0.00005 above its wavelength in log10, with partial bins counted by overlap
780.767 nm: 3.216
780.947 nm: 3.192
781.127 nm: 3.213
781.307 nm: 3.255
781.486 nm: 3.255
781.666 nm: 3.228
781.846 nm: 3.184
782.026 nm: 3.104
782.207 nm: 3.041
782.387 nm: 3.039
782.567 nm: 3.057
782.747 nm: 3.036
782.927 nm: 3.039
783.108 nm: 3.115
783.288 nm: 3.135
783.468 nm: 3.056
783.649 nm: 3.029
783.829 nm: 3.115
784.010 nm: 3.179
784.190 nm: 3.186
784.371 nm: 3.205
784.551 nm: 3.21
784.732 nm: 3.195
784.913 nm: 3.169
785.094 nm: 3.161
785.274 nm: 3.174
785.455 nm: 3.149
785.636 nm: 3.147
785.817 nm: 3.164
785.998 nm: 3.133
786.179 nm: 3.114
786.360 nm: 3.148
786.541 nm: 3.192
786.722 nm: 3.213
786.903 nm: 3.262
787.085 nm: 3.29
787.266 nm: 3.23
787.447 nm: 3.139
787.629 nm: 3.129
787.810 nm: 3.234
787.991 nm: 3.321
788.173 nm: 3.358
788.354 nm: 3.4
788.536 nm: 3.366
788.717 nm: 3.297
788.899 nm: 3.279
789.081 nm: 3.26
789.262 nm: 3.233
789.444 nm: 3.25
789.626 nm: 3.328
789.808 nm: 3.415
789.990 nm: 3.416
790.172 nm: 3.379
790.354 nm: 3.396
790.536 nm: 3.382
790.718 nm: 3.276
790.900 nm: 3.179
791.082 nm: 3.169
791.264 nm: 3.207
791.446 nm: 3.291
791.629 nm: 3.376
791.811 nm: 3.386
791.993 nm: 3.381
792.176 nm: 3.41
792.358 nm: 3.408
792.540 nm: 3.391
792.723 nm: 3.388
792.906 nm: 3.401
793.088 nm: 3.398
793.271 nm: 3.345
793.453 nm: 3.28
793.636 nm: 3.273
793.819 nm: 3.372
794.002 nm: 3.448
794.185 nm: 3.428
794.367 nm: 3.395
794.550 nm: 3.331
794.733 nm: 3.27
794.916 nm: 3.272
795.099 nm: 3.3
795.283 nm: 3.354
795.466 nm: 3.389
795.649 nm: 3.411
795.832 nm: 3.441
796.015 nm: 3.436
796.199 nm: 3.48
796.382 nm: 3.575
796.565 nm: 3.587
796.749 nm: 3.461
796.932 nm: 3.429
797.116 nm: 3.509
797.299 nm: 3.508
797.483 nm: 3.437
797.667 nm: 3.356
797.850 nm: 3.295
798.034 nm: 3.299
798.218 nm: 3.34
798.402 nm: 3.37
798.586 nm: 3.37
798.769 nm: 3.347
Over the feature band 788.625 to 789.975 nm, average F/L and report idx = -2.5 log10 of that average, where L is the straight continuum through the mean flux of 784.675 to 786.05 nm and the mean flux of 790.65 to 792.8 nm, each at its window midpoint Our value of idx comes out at -0.01 mag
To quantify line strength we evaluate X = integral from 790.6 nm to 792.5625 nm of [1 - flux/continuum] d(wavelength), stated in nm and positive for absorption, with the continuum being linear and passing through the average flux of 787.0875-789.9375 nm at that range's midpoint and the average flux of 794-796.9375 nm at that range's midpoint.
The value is 0.02 nm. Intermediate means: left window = 3.28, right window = 3.41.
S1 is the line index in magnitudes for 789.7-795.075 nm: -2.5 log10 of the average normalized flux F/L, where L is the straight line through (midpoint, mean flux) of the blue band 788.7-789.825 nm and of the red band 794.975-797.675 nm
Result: 0.00 mag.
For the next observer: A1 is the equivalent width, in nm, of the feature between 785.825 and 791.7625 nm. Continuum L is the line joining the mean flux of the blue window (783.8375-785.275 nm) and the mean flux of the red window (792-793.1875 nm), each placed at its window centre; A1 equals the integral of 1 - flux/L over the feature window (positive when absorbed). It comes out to 0.04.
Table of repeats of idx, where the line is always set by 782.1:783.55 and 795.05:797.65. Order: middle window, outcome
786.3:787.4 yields -0.014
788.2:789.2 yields -0.030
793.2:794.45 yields 0.004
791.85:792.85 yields -0.019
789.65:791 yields -0.022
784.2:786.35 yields -0.011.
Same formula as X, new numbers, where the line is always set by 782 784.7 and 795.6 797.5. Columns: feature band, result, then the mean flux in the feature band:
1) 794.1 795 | 0.02 nm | 3.34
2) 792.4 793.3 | 0.00 nm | 3.39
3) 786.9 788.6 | -0.02 nm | 3.27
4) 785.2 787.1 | 0.01 nm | 3.18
